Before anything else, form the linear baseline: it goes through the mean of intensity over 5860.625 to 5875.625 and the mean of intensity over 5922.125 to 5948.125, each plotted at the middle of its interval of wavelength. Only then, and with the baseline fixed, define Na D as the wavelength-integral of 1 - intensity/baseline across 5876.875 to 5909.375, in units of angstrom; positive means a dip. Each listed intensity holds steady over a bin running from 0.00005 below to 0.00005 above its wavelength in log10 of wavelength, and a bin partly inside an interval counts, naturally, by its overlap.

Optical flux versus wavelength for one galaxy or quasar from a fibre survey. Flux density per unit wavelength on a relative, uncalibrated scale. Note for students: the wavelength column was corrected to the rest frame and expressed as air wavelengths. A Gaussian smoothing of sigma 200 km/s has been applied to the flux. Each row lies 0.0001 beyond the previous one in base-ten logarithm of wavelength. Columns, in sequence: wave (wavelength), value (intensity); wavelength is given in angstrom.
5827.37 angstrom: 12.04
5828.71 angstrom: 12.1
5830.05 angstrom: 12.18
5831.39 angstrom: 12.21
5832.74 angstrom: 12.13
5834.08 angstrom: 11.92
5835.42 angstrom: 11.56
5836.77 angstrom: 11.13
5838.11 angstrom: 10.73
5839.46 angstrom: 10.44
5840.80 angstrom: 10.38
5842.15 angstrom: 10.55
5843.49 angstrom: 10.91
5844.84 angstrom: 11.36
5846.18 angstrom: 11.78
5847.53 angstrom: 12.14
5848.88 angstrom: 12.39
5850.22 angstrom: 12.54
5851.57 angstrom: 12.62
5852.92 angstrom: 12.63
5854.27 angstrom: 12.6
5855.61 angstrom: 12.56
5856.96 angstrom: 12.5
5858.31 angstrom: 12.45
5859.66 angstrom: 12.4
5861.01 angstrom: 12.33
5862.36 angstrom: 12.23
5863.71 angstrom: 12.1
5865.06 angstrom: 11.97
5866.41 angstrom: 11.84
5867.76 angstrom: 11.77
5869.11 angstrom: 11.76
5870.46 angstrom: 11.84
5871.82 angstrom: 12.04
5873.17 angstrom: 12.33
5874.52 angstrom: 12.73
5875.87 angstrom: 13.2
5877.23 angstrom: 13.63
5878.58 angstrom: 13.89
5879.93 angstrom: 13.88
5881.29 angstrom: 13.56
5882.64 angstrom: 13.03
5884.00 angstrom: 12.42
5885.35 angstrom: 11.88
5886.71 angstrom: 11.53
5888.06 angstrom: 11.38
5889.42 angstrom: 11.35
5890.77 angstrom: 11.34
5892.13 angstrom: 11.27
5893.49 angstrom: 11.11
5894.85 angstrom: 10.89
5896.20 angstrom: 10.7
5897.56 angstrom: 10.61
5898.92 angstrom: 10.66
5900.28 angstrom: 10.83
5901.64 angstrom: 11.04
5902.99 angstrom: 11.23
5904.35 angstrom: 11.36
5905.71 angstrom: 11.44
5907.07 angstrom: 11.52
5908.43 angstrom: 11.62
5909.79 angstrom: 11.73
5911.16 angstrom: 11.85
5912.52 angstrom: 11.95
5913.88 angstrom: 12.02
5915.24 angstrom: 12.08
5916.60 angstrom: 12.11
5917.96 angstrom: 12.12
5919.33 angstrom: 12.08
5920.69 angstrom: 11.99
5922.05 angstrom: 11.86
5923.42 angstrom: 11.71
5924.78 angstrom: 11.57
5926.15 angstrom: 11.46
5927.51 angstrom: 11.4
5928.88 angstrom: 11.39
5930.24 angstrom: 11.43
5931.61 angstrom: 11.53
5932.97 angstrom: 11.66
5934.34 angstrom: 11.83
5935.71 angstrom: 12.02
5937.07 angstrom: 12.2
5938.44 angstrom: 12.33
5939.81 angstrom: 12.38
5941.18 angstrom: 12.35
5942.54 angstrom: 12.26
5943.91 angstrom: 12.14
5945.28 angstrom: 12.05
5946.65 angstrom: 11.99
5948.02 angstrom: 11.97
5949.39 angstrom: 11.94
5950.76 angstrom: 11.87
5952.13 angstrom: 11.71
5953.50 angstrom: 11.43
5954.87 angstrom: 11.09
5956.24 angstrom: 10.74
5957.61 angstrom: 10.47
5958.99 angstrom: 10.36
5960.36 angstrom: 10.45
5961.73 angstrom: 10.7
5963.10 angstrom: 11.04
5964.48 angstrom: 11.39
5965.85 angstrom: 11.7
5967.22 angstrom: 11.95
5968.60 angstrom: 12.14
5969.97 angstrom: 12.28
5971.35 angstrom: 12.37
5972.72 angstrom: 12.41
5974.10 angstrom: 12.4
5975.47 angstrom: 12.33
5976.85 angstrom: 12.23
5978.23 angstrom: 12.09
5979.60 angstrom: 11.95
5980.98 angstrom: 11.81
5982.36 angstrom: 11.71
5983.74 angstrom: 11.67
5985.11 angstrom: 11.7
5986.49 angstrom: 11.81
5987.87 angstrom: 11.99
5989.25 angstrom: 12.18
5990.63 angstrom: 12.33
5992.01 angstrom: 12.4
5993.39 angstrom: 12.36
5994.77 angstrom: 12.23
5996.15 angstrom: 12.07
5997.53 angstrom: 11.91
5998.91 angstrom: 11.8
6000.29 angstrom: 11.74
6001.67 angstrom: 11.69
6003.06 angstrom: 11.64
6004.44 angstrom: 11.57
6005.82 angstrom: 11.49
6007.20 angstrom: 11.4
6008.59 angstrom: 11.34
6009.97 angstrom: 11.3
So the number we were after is 0.8 angstrom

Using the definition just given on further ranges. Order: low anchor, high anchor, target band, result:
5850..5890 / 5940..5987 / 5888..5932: 2.4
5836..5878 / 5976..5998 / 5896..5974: 2.5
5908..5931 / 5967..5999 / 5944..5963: 1.0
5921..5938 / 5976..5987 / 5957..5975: 0.4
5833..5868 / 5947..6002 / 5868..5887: -1.4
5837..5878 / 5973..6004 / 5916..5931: 0.3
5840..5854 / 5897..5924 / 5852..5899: -1.9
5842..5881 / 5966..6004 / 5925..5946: 0.5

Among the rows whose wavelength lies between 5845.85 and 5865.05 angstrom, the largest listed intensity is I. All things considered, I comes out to 12.63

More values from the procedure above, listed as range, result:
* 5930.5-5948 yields 12.38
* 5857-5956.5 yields 13.89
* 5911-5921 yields 12.12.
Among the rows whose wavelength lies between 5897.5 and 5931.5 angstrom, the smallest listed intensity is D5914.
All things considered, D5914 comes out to 10.61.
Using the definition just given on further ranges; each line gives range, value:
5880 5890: 11.35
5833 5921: 10.38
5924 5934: 11.39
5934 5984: 10.36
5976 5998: 11.67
